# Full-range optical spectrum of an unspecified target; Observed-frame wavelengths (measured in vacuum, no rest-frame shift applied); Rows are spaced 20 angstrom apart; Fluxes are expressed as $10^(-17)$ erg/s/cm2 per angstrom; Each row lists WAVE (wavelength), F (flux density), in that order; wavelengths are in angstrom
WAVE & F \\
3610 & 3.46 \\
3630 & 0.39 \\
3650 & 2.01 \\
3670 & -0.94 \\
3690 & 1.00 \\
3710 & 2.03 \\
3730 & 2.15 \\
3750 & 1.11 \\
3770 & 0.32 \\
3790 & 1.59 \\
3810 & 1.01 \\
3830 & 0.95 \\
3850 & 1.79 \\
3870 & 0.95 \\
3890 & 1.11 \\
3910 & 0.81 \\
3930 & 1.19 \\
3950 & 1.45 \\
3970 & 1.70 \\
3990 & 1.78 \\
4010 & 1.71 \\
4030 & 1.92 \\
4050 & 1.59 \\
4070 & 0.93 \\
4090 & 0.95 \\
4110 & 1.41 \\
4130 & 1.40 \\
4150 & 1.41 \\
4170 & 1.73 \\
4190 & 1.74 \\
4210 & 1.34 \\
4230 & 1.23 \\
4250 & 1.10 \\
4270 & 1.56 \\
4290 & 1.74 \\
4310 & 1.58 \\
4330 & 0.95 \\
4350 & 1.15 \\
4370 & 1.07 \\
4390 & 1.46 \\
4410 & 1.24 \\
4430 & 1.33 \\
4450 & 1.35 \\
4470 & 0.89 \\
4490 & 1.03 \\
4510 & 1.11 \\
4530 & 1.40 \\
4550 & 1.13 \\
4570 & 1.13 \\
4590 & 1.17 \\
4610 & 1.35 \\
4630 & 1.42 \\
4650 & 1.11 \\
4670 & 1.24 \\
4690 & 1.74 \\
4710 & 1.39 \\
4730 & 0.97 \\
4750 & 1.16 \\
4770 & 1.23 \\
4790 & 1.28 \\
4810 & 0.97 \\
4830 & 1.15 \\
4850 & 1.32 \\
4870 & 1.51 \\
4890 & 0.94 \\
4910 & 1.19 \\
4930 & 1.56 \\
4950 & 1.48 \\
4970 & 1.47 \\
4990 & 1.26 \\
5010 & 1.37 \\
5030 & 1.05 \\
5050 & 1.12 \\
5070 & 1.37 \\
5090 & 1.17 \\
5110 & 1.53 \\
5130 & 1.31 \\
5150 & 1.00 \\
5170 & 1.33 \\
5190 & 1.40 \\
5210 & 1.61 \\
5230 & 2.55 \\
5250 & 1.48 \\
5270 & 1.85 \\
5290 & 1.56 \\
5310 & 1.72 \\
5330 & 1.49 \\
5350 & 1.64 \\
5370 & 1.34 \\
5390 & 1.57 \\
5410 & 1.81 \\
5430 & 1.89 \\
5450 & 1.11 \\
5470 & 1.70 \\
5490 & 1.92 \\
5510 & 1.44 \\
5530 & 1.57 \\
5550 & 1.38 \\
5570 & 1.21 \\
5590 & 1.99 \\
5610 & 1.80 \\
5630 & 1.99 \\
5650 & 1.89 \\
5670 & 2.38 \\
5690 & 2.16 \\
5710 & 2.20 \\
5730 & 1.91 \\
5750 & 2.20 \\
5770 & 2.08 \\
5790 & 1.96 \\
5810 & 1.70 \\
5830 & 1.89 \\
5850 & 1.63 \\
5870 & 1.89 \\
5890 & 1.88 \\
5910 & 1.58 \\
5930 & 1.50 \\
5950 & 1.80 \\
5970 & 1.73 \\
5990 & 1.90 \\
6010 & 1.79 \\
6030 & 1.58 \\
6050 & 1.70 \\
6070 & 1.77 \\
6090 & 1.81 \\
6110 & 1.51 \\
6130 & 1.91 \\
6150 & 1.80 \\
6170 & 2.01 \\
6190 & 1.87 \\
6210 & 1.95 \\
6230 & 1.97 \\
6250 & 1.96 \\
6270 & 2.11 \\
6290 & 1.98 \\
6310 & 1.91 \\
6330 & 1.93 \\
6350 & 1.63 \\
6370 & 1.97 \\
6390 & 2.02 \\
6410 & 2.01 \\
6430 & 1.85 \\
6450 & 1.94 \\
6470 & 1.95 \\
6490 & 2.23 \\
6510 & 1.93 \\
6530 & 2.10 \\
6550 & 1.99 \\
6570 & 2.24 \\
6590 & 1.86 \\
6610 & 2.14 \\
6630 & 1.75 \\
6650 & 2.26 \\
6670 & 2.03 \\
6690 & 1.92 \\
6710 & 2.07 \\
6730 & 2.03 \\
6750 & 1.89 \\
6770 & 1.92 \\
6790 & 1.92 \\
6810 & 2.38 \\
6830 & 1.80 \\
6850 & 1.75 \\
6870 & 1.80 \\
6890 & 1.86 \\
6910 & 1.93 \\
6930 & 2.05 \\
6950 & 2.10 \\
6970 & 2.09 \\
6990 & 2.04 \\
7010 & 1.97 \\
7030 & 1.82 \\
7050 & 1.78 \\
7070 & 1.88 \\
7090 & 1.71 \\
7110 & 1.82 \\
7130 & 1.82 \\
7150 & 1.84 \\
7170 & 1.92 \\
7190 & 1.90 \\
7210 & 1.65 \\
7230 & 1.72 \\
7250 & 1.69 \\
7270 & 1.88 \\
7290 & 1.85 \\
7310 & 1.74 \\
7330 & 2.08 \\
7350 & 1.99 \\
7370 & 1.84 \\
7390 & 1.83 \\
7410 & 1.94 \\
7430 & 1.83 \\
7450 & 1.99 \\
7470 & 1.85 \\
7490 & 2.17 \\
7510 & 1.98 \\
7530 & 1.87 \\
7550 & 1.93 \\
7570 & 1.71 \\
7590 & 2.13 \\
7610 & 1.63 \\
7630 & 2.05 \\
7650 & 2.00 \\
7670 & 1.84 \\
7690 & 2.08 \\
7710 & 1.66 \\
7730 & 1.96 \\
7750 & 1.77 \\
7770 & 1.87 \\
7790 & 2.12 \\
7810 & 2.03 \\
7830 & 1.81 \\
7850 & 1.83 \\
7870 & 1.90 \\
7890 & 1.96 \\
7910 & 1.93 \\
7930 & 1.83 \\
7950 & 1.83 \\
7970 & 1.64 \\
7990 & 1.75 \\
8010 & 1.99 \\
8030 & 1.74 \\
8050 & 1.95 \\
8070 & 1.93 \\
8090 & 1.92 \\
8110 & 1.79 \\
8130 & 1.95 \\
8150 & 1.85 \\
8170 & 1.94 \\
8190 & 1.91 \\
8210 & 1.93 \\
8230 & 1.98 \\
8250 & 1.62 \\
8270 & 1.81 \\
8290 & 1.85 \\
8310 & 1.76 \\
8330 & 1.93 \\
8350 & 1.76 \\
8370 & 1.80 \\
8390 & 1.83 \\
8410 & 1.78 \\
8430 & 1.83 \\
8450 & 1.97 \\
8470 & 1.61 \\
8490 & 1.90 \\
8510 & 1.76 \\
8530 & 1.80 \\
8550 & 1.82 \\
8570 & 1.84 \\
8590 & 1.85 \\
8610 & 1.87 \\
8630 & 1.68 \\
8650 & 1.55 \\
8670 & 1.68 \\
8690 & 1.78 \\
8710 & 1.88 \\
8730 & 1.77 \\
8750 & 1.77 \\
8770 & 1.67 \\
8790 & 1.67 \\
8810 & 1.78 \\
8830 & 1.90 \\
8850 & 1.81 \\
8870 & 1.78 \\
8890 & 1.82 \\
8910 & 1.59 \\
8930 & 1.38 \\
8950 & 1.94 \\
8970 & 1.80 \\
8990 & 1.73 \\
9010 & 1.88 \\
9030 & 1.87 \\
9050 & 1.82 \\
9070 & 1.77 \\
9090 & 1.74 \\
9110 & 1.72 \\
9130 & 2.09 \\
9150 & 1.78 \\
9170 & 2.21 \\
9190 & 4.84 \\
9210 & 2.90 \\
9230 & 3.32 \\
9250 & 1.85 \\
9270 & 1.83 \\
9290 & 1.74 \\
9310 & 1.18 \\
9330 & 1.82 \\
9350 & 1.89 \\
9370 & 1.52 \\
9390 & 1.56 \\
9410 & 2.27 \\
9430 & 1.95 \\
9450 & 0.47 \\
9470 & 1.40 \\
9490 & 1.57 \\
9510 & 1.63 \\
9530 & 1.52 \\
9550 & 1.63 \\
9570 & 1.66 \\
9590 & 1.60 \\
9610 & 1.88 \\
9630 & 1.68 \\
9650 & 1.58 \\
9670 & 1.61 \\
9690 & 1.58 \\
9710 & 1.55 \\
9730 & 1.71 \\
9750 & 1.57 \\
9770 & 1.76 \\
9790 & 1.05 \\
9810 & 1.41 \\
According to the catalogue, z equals 0.40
